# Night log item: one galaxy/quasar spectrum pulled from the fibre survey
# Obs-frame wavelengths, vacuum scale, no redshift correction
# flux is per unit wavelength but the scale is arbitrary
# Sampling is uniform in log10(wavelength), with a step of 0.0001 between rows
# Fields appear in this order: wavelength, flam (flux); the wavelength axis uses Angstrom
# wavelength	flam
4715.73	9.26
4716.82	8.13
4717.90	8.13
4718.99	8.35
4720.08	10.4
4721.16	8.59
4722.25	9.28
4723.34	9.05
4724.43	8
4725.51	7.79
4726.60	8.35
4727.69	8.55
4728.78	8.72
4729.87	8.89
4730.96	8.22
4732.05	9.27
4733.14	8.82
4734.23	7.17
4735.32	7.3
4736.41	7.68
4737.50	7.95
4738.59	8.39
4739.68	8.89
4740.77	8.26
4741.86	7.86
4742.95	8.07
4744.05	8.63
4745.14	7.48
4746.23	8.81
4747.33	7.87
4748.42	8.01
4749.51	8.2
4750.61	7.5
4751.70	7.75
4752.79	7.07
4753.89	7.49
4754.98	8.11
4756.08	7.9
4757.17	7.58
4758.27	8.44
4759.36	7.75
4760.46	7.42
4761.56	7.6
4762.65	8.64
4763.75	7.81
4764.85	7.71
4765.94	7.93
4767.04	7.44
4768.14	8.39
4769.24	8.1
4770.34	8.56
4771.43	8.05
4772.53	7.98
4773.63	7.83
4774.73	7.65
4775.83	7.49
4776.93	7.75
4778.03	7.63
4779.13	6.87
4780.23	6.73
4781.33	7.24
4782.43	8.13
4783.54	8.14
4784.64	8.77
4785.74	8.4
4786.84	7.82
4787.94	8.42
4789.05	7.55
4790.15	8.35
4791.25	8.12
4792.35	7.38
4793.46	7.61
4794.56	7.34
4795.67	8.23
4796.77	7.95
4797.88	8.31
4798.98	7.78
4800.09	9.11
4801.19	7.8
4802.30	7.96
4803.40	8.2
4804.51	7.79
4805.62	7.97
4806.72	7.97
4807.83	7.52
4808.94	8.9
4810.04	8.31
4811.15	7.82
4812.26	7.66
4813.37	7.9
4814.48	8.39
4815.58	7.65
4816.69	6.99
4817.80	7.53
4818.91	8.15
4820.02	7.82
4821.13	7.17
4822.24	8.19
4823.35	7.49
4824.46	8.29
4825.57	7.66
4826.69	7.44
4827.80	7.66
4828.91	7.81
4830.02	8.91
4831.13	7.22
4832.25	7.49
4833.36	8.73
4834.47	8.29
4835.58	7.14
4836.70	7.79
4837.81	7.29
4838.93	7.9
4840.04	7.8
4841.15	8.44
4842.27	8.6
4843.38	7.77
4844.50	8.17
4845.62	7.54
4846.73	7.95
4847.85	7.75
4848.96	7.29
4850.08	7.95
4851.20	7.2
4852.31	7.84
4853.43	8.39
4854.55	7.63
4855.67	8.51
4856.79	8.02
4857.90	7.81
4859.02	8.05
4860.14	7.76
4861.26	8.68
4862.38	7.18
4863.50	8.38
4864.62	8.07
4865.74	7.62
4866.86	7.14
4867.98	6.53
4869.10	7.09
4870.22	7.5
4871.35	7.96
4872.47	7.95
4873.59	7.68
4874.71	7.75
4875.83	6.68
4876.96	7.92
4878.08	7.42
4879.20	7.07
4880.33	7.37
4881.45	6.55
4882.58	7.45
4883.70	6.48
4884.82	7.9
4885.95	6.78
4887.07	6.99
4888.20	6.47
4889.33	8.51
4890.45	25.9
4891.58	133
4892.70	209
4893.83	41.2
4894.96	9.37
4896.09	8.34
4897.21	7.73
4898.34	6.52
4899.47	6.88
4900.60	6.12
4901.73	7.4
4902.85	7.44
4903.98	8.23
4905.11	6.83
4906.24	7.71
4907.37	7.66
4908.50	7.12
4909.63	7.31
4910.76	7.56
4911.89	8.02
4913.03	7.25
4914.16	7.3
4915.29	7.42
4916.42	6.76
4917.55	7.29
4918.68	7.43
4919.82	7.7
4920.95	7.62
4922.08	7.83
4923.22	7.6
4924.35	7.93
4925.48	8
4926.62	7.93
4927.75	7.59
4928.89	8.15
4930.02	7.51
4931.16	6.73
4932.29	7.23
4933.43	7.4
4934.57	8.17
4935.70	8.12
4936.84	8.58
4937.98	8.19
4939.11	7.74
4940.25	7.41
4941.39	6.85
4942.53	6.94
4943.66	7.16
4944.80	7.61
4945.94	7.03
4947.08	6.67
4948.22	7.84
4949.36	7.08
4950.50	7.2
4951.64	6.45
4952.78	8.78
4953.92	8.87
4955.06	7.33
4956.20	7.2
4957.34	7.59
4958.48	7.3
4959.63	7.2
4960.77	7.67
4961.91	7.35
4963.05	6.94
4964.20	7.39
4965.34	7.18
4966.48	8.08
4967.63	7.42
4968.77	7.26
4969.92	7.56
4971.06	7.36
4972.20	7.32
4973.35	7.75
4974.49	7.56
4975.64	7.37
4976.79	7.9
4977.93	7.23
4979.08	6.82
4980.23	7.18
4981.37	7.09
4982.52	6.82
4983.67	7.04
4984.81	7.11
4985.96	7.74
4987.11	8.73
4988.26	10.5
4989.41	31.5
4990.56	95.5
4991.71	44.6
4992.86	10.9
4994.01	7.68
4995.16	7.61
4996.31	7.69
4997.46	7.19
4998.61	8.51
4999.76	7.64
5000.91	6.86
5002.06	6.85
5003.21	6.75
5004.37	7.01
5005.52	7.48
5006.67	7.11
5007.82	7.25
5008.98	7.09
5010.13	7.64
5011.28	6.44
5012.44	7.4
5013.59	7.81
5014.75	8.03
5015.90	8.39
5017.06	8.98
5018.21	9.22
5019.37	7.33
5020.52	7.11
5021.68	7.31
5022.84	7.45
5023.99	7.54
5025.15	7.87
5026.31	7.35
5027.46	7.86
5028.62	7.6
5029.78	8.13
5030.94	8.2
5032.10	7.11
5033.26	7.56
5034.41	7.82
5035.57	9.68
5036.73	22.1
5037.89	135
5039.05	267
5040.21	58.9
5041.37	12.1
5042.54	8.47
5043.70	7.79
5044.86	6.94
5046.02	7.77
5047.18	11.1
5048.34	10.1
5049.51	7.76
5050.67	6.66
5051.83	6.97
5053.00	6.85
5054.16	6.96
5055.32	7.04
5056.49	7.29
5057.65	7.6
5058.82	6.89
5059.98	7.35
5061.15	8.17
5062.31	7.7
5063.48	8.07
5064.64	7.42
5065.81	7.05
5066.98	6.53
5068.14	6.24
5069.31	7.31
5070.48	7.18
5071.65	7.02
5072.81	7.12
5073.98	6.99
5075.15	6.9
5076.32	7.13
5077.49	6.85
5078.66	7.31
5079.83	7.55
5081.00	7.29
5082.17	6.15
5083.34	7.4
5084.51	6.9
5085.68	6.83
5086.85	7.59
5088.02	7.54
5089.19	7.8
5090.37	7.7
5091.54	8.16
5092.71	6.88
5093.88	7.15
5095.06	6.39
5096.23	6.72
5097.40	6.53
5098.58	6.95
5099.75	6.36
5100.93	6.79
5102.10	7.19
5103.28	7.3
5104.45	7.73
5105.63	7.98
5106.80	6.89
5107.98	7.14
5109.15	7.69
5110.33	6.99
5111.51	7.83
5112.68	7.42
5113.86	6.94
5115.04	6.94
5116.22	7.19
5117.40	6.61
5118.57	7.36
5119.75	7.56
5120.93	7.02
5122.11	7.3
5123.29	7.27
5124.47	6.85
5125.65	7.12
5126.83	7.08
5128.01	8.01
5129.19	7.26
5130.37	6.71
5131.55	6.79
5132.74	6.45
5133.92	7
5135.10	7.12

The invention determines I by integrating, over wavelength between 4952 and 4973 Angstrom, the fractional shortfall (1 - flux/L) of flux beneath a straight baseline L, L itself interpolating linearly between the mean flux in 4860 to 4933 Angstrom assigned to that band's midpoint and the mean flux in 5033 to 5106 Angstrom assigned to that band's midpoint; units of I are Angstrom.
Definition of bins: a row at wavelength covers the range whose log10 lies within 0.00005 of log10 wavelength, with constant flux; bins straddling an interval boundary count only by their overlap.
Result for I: 9.6 Angstrom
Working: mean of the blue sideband 13.3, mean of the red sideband 14.7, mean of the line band 7.54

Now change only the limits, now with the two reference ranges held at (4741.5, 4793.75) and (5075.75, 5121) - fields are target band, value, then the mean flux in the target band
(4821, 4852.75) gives -0.4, 7.83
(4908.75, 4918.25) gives 0.3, 7.36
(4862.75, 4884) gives 0.7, 7.41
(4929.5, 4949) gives 0.1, 7.48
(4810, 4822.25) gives 0.0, 7.76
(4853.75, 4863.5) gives -0.4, 7.99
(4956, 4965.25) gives 0.2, 7.33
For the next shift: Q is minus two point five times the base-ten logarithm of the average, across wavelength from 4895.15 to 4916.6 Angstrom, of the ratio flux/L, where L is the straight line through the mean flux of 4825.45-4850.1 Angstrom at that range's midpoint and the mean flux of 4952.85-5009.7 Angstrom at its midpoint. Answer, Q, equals 0.23 mag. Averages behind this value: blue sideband 7.85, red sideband 10.6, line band 7.39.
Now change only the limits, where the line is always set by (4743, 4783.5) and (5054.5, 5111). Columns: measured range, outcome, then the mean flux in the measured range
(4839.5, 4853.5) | -0.031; 7.88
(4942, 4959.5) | 0.007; 7.4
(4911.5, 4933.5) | -0.004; 7.53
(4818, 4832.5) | -0.012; 7.79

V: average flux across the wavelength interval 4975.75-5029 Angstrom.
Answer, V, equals 10.9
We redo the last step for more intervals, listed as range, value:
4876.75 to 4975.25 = 11.8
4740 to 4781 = 7.85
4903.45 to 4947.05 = 7.54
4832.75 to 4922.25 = 12.4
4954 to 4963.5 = 7.41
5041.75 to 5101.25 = 7.33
